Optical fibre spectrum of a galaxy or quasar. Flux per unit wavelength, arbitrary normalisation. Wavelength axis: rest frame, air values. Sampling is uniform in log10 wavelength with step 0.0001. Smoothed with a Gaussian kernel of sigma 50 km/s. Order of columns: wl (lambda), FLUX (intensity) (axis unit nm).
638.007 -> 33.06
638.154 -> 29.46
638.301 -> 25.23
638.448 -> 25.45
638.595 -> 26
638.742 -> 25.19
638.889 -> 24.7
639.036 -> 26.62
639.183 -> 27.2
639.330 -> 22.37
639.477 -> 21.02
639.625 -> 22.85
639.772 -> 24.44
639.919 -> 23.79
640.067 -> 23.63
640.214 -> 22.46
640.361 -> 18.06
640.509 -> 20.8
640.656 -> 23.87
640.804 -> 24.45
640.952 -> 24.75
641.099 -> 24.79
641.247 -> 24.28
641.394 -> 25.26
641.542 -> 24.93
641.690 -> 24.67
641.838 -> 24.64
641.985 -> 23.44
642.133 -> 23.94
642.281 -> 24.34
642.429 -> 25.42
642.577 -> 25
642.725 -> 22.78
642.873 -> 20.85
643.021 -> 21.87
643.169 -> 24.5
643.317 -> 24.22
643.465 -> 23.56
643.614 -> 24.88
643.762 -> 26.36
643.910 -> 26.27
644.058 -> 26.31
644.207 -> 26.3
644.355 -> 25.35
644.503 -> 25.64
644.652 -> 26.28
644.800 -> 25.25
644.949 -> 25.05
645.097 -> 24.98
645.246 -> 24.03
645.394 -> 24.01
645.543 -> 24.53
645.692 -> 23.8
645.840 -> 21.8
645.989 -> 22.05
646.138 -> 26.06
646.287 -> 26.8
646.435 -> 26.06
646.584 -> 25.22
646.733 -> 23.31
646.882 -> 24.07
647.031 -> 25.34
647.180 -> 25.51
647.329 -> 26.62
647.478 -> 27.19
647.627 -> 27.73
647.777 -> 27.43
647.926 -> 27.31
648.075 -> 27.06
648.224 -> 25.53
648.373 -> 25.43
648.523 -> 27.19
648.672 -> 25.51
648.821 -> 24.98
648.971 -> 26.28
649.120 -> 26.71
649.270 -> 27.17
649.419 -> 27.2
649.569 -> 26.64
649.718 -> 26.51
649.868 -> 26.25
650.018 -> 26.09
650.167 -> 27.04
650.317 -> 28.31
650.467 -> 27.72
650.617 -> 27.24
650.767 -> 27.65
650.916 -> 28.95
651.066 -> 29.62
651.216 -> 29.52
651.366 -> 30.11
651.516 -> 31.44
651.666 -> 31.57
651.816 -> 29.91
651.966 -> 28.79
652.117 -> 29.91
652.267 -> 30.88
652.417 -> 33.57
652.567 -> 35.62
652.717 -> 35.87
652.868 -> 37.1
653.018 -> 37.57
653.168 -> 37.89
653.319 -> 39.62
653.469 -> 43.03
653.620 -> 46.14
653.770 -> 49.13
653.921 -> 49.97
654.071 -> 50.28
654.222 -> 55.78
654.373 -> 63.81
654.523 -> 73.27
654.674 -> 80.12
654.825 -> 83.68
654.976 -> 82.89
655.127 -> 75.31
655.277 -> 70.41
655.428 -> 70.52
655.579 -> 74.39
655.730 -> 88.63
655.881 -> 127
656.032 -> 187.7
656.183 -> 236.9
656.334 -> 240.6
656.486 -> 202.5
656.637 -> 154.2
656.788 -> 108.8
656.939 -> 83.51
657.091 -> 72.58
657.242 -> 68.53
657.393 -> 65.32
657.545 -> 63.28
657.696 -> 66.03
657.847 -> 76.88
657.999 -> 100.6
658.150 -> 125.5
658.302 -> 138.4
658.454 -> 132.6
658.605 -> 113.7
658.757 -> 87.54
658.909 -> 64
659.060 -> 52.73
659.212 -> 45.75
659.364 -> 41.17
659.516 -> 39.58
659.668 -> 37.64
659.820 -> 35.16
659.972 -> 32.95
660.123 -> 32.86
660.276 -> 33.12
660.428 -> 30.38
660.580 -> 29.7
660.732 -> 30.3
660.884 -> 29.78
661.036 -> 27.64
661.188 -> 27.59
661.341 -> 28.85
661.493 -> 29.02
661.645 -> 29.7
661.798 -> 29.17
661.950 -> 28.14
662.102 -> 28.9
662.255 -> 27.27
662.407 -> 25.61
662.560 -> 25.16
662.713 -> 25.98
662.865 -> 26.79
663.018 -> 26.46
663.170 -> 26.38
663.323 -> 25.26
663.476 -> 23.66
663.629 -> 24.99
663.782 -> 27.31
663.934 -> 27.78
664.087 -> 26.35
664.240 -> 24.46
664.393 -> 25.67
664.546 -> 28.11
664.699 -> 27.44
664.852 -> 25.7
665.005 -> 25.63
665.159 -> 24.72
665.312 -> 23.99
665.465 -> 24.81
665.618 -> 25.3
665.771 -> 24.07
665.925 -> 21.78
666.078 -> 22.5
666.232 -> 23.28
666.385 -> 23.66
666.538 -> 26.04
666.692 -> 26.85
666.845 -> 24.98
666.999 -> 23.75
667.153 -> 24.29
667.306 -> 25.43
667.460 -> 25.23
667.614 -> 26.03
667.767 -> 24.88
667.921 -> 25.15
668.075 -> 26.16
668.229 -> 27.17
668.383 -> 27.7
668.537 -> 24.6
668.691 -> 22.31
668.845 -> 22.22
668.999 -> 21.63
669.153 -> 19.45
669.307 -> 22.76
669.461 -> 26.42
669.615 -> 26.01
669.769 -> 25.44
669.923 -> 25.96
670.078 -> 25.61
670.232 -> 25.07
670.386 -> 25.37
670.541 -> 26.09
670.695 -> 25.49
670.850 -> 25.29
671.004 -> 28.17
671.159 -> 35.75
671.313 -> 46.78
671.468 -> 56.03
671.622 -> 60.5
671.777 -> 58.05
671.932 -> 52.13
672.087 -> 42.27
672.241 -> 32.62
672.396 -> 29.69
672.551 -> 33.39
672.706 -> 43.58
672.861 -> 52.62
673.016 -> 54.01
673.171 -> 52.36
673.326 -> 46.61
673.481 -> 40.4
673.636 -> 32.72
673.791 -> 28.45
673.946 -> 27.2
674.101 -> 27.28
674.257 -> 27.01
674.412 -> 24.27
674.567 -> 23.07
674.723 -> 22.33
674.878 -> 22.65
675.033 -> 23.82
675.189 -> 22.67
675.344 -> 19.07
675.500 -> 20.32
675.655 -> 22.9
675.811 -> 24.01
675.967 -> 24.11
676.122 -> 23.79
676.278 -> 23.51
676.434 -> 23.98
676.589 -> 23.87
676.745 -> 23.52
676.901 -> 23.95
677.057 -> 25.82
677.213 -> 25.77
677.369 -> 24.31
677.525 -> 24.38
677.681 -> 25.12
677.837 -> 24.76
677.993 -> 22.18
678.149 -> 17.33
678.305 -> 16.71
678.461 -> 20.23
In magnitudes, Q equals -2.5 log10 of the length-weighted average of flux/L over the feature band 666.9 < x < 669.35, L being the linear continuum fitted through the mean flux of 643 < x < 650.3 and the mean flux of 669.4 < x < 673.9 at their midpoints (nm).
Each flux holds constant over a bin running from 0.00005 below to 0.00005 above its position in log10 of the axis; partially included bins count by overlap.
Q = 0.42 mag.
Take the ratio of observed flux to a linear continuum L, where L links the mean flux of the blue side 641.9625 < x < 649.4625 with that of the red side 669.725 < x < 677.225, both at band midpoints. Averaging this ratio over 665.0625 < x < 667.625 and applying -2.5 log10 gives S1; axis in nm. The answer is 0.22 mag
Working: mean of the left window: 25.2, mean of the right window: 31.8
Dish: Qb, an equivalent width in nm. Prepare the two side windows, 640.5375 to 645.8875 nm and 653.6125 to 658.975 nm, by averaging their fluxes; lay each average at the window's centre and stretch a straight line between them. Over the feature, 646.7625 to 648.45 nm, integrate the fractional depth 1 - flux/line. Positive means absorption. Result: 0.79 nm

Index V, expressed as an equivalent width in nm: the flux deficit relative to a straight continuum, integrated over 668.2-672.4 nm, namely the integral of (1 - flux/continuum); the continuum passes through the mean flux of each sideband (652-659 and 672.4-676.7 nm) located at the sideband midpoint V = 0.94 nm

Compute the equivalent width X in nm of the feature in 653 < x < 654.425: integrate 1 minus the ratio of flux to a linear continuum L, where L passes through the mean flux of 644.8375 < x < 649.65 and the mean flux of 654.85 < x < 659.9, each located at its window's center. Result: 0.48 nm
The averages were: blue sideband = 25.6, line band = 47.4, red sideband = 97.6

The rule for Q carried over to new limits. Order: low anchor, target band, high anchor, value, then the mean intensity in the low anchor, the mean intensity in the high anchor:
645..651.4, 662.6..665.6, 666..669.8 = -0.042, 26.2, 24.5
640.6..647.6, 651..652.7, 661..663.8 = -0.210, 24.7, 27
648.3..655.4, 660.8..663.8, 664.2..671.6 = 0.143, 39.3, 26.5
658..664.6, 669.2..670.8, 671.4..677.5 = 0.370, 42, 32.3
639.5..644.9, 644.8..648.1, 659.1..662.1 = 0.038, 24.1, 32.7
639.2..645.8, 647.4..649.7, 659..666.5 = -0.048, 24.1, 28.7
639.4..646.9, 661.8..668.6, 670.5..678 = 0.153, 24.2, 31.7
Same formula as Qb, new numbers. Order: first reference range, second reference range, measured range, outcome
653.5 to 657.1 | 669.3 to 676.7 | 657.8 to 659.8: 0.19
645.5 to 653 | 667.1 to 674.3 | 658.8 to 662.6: -0.50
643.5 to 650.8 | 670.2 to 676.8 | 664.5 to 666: 0.27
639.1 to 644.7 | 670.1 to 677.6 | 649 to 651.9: -0.22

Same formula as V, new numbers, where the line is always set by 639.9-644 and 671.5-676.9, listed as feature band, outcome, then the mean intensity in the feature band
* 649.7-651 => -0.06 nm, 27.4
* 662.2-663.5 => 0.16 nm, 25.9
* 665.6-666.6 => 0.22 nm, 23.7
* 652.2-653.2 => -0.32 nm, 35.5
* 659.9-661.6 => -0.07 nm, 30.2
